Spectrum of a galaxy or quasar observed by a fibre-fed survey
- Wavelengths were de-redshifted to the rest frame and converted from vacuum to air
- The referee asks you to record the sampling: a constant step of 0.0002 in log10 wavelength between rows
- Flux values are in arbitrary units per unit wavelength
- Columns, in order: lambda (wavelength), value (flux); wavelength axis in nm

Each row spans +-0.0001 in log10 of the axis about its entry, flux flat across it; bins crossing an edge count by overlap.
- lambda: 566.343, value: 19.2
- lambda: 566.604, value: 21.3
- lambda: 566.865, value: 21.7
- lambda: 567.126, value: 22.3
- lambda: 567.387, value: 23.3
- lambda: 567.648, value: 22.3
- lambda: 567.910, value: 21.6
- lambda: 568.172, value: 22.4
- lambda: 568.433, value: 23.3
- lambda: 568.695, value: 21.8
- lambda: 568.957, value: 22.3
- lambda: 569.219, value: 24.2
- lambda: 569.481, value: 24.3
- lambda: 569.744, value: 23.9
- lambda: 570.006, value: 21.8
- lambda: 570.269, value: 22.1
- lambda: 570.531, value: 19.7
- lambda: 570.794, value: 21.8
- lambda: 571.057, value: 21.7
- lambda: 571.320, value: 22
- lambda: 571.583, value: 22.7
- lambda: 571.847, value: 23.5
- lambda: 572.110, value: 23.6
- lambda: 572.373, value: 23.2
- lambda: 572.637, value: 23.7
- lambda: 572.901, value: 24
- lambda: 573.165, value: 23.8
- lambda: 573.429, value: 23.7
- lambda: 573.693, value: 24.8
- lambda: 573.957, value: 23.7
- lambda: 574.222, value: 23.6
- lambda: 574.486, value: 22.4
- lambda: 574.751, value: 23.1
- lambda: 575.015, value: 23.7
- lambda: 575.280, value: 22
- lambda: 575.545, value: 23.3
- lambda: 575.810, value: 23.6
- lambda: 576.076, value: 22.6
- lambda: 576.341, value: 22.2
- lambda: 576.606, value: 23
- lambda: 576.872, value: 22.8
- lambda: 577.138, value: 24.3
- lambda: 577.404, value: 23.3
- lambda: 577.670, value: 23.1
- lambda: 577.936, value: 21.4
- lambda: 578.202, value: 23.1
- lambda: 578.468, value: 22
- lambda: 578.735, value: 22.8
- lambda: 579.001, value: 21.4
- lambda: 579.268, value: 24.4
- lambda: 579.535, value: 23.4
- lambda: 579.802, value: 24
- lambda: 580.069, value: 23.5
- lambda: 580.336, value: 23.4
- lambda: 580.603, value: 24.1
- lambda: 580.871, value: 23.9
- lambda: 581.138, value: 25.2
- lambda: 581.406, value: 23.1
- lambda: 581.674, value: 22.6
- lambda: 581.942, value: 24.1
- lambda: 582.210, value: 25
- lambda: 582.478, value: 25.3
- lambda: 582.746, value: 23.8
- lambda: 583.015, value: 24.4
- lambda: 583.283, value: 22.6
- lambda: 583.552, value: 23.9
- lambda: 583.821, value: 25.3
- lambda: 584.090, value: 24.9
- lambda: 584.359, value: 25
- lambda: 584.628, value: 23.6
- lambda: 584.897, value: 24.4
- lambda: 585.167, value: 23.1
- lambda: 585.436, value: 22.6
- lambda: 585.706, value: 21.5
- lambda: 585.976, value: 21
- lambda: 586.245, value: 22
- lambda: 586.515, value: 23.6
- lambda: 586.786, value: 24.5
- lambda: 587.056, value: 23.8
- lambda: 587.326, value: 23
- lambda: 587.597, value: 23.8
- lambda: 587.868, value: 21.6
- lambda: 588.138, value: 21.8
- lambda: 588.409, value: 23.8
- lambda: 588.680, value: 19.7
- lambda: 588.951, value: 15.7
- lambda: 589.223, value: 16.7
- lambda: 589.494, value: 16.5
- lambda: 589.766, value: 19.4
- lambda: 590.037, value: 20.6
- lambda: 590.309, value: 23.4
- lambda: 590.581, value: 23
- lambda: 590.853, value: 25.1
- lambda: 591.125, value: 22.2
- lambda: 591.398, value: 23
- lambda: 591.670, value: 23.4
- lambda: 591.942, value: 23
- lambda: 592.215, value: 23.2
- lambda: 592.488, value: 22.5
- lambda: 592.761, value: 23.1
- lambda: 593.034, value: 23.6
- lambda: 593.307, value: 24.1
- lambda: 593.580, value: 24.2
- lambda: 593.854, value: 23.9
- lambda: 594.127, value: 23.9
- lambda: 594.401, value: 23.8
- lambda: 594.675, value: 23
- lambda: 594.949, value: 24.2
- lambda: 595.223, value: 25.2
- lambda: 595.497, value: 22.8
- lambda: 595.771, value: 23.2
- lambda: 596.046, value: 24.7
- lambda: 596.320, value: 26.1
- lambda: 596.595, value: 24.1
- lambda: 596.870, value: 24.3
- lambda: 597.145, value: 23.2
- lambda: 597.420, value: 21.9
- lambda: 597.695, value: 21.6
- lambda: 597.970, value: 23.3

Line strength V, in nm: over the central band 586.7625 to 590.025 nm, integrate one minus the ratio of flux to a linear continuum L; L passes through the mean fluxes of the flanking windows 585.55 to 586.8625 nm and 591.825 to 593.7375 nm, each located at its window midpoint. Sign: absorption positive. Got 0.29 nm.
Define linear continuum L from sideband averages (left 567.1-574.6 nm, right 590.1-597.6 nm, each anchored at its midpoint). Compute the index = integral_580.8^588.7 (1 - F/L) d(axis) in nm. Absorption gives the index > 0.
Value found -0.06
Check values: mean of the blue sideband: 22.9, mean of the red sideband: 23.6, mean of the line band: 23.5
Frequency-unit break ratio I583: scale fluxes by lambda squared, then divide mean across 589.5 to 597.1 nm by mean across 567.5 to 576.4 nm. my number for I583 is 1.1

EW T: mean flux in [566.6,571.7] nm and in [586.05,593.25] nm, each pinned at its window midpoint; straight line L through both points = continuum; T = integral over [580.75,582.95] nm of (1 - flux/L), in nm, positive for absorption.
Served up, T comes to -0.20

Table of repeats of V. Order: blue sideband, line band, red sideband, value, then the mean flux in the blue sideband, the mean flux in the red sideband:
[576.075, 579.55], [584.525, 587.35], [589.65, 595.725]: 0.01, 22.8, 23.2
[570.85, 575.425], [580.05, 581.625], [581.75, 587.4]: -0.02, 23.2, 23.7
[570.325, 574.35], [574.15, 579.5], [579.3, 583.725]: 0.13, 23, 23.9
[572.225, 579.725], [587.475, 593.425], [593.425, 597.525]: 0.49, 23.2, 23.9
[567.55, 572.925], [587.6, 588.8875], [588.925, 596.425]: 0.06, 22.6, 22.7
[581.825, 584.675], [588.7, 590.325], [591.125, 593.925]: 0.36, 24.4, 23.3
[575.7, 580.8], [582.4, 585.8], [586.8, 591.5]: -0.26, 23.1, 21.4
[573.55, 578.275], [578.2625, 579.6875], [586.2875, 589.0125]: 0.00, 23.1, 22.3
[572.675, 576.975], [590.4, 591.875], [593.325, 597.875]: 0.02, 23.3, 23.8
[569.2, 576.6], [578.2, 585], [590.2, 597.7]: -0.17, 23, 23.6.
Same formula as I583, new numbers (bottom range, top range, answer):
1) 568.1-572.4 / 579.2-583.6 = 1.10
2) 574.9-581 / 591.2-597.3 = 1.09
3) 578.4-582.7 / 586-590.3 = 0.92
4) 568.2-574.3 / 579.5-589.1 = 1.06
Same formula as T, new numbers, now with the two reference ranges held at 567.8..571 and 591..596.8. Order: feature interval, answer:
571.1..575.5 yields -0.134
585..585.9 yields 0.034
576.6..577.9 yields -0.021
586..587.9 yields 0.015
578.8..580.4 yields -0.026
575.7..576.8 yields -0.003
